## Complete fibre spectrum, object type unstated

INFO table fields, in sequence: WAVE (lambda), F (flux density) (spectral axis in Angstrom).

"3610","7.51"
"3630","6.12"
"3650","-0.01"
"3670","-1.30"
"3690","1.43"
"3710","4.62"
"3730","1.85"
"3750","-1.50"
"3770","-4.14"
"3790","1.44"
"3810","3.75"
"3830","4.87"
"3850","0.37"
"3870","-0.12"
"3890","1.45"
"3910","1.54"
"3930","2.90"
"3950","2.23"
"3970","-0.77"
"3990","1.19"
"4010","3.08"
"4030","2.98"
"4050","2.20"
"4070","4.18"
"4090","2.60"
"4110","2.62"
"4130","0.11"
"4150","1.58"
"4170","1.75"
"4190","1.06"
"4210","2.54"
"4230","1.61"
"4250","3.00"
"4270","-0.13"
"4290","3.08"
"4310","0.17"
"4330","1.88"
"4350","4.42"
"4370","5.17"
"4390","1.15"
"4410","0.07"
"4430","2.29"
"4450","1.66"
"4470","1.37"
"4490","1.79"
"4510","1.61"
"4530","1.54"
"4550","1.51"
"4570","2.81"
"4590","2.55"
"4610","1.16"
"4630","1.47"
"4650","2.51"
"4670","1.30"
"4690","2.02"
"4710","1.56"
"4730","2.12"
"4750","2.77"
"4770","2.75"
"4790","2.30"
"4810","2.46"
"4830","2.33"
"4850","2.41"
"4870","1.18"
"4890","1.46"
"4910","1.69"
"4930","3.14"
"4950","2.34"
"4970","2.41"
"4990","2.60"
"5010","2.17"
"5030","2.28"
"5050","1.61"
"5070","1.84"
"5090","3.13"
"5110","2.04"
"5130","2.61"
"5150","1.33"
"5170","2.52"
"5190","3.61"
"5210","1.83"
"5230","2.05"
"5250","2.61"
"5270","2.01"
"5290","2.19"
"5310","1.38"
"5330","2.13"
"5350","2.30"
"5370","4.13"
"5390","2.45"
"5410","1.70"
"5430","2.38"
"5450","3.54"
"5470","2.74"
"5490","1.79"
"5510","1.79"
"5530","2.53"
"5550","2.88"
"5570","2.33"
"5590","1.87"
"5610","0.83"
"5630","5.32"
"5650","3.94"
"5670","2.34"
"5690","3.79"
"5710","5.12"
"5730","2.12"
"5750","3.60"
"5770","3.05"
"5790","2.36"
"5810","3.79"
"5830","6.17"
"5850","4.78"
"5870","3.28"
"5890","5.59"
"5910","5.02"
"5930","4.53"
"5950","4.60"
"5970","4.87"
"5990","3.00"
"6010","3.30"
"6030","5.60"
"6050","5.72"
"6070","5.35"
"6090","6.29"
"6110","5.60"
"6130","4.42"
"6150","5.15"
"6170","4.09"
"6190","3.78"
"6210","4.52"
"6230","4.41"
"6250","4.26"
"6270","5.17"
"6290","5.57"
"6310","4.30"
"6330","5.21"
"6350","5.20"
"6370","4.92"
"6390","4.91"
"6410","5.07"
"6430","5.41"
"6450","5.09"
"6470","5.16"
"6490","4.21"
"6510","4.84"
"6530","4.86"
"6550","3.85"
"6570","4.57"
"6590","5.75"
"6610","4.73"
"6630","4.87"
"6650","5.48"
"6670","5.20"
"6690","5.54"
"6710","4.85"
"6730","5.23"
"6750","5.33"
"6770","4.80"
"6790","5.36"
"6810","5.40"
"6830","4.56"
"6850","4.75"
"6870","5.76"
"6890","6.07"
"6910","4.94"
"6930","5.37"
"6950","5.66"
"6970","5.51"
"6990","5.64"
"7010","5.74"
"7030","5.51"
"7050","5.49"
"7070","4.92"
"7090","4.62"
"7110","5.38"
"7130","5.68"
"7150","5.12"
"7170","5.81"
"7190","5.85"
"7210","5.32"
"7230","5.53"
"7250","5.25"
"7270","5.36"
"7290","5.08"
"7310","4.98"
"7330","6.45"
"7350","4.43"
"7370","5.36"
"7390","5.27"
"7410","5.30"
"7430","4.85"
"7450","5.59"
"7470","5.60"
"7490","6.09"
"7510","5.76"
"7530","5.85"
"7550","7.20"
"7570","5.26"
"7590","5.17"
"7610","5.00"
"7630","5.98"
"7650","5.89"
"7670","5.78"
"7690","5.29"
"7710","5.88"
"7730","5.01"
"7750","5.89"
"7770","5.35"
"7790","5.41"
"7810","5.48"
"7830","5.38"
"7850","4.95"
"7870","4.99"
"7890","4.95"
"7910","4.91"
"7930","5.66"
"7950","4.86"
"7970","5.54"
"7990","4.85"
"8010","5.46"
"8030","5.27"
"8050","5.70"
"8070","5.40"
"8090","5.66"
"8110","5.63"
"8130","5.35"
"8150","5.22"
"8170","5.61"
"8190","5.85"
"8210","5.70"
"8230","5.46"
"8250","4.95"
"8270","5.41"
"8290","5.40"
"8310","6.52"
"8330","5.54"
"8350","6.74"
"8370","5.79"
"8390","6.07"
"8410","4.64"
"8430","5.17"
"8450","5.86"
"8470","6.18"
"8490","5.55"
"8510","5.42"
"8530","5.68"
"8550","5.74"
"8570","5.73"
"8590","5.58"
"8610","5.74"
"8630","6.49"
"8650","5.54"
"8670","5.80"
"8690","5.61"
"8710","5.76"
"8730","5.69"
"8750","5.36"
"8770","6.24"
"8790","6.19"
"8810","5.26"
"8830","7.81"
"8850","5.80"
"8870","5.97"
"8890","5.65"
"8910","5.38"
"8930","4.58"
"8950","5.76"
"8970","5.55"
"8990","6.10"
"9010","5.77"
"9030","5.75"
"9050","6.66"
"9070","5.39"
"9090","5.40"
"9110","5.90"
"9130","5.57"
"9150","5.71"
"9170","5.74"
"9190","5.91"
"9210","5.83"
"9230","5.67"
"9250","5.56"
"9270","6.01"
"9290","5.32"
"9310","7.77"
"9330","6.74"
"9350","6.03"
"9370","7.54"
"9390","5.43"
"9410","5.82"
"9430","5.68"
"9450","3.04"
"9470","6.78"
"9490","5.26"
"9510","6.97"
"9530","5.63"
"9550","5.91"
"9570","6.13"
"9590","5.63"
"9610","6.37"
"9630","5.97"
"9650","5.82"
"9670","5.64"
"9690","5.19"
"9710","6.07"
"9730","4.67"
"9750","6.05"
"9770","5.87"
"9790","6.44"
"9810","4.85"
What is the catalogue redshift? 0.508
